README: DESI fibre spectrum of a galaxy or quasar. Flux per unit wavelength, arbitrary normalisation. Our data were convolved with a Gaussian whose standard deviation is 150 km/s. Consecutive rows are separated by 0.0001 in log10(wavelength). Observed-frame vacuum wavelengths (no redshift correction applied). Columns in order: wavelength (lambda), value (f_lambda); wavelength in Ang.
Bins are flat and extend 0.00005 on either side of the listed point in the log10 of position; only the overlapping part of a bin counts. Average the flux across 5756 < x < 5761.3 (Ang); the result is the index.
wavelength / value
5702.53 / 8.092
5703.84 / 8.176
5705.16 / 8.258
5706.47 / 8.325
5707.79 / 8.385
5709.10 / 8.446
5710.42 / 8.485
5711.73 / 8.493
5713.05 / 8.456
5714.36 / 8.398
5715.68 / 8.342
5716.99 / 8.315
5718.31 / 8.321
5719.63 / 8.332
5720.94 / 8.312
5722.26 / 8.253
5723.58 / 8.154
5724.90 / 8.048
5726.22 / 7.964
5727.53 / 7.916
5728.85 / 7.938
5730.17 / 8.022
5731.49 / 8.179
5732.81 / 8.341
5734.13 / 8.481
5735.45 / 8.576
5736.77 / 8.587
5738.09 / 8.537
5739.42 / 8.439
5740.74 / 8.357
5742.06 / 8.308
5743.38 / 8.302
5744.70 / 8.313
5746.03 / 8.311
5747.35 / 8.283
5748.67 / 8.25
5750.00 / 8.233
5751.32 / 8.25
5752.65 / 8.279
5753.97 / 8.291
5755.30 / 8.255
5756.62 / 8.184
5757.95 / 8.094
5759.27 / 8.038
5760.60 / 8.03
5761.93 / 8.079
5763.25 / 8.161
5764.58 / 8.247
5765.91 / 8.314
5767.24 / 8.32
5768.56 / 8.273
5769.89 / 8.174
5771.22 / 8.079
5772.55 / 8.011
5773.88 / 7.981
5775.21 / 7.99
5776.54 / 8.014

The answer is 8.08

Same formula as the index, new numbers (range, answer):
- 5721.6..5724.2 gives 8.19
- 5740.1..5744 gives 8.33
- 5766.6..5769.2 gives 8.32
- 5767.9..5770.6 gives 8.22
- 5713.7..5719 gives 8.35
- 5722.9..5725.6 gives 8.08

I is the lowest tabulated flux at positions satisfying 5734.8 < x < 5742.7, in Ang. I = 8.308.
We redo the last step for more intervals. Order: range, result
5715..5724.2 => 8.154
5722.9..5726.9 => 7.964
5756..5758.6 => 8.094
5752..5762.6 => 8.03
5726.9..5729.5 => 7.916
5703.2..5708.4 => 8.176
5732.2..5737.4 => 8.341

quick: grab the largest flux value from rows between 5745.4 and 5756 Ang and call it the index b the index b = 8.311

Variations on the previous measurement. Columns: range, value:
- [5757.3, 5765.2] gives 8.247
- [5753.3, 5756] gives 8.291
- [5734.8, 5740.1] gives 8.587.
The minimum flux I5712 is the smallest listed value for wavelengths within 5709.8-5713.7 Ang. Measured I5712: 8.456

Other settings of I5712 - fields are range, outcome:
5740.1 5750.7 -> 8.233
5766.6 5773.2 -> 8.011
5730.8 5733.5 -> 8.179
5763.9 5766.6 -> 8.247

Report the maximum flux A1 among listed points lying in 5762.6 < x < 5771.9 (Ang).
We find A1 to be 8.32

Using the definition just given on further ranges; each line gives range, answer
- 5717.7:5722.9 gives 8.332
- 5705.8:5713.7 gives 8.493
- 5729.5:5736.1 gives 8.576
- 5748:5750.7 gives 8.25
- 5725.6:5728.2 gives 7.964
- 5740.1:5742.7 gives 8.357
